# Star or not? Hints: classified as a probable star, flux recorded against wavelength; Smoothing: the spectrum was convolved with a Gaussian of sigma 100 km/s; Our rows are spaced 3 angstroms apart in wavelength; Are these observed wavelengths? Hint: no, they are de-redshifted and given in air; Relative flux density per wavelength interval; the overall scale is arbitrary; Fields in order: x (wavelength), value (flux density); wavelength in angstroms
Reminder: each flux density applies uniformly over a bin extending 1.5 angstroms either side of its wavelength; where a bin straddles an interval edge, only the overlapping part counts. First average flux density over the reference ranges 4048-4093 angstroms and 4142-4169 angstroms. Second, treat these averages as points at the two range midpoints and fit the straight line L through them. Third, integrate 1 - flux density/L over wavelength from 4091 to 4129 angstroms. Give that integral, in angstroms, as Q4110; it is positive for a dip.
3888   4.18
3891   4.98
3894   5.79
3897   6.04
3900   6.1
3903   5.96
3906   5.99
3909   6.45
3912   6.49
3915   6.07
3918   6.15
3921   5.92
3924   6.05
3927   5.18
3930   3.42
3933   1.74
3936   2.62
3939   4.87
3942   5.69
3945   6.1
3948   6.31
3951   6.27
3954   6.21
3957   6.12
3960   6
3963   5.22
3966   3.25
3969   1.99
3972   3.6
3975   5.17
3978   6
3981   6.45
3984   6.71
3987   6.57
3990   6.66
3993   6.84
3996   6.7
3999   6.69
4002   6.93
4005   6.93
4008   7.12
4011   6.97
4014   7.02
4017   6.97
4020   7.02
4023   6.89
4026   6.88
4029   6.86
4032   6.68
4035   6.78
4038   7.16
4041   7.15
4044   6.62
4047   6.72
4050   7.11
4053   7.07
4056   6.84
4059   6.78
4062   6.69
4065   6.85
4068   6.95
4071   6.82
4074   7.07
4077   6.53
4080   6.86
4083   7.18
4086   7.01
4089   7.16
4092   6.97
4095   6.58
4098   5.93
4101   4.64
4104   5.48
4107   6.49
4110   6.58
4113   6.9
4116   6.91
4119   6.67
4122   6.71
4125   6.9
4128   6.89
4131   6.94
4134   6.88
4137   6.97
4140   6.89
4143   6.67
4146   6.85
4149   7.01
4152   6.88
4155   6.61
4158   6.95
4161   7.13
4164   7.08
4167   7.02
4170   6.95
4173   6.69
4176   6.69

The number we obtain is 2.7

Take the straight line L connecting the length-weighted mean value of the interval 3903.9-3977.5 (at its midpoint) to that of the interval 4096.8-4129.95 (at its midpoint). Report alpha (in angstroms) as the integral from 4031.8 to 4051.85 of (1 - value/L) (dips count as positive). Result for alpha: -3.5 angstroms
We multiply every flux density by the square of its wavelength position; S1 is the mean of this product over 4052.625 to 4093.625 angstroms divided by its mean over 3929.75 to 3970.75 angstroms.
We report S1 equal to 1.55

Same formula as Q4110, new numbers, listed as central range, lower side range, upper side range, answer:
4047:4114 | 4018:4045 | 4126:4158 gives 2.2 angstroms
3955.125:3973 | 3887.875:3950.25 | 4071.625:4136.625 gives 3.9 angstroms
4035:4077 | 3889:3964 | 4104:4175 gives -3.9 angstroms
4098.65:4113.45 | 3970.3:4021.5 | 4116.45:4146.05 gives 1.8 angstroms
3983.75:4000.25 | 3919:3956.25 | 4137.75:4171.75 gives -3.5 angstroms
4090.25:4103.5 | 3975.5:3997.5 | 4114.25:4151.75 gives 1.5 angstroms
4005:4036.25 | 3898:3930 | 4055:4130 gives -2.8 angstroms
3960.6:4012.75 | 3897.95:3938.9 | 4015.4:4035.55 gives 3.6 angstroms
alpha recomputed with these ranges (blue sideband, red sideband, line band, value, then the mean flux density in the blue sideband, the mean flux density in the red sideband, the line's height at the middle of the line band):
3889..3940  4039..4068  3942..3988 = 3.1 angstroms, 5.28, 6.88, 5.86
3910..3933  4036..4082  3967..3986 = 3.2 angstroms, 5.38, 6.88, 5.98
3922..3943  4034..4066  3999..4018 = -3.3 angstroms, 4.23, 6.89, 5.95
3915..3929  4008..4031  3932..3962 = 4.1 angstroms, 5.77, 6.95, 6.07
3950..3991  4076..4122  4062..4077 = -1.4 angstroms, 5.42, 6.53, 6.28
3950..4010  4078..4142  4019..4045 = -3.0 angstroms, 5.88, 6.64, 6.18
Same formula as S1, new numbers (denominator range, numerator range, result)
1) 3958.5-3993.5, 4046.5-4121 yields 1.32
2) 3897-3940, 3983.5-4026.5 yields 1.37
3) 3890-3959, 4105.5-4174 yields 1.38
